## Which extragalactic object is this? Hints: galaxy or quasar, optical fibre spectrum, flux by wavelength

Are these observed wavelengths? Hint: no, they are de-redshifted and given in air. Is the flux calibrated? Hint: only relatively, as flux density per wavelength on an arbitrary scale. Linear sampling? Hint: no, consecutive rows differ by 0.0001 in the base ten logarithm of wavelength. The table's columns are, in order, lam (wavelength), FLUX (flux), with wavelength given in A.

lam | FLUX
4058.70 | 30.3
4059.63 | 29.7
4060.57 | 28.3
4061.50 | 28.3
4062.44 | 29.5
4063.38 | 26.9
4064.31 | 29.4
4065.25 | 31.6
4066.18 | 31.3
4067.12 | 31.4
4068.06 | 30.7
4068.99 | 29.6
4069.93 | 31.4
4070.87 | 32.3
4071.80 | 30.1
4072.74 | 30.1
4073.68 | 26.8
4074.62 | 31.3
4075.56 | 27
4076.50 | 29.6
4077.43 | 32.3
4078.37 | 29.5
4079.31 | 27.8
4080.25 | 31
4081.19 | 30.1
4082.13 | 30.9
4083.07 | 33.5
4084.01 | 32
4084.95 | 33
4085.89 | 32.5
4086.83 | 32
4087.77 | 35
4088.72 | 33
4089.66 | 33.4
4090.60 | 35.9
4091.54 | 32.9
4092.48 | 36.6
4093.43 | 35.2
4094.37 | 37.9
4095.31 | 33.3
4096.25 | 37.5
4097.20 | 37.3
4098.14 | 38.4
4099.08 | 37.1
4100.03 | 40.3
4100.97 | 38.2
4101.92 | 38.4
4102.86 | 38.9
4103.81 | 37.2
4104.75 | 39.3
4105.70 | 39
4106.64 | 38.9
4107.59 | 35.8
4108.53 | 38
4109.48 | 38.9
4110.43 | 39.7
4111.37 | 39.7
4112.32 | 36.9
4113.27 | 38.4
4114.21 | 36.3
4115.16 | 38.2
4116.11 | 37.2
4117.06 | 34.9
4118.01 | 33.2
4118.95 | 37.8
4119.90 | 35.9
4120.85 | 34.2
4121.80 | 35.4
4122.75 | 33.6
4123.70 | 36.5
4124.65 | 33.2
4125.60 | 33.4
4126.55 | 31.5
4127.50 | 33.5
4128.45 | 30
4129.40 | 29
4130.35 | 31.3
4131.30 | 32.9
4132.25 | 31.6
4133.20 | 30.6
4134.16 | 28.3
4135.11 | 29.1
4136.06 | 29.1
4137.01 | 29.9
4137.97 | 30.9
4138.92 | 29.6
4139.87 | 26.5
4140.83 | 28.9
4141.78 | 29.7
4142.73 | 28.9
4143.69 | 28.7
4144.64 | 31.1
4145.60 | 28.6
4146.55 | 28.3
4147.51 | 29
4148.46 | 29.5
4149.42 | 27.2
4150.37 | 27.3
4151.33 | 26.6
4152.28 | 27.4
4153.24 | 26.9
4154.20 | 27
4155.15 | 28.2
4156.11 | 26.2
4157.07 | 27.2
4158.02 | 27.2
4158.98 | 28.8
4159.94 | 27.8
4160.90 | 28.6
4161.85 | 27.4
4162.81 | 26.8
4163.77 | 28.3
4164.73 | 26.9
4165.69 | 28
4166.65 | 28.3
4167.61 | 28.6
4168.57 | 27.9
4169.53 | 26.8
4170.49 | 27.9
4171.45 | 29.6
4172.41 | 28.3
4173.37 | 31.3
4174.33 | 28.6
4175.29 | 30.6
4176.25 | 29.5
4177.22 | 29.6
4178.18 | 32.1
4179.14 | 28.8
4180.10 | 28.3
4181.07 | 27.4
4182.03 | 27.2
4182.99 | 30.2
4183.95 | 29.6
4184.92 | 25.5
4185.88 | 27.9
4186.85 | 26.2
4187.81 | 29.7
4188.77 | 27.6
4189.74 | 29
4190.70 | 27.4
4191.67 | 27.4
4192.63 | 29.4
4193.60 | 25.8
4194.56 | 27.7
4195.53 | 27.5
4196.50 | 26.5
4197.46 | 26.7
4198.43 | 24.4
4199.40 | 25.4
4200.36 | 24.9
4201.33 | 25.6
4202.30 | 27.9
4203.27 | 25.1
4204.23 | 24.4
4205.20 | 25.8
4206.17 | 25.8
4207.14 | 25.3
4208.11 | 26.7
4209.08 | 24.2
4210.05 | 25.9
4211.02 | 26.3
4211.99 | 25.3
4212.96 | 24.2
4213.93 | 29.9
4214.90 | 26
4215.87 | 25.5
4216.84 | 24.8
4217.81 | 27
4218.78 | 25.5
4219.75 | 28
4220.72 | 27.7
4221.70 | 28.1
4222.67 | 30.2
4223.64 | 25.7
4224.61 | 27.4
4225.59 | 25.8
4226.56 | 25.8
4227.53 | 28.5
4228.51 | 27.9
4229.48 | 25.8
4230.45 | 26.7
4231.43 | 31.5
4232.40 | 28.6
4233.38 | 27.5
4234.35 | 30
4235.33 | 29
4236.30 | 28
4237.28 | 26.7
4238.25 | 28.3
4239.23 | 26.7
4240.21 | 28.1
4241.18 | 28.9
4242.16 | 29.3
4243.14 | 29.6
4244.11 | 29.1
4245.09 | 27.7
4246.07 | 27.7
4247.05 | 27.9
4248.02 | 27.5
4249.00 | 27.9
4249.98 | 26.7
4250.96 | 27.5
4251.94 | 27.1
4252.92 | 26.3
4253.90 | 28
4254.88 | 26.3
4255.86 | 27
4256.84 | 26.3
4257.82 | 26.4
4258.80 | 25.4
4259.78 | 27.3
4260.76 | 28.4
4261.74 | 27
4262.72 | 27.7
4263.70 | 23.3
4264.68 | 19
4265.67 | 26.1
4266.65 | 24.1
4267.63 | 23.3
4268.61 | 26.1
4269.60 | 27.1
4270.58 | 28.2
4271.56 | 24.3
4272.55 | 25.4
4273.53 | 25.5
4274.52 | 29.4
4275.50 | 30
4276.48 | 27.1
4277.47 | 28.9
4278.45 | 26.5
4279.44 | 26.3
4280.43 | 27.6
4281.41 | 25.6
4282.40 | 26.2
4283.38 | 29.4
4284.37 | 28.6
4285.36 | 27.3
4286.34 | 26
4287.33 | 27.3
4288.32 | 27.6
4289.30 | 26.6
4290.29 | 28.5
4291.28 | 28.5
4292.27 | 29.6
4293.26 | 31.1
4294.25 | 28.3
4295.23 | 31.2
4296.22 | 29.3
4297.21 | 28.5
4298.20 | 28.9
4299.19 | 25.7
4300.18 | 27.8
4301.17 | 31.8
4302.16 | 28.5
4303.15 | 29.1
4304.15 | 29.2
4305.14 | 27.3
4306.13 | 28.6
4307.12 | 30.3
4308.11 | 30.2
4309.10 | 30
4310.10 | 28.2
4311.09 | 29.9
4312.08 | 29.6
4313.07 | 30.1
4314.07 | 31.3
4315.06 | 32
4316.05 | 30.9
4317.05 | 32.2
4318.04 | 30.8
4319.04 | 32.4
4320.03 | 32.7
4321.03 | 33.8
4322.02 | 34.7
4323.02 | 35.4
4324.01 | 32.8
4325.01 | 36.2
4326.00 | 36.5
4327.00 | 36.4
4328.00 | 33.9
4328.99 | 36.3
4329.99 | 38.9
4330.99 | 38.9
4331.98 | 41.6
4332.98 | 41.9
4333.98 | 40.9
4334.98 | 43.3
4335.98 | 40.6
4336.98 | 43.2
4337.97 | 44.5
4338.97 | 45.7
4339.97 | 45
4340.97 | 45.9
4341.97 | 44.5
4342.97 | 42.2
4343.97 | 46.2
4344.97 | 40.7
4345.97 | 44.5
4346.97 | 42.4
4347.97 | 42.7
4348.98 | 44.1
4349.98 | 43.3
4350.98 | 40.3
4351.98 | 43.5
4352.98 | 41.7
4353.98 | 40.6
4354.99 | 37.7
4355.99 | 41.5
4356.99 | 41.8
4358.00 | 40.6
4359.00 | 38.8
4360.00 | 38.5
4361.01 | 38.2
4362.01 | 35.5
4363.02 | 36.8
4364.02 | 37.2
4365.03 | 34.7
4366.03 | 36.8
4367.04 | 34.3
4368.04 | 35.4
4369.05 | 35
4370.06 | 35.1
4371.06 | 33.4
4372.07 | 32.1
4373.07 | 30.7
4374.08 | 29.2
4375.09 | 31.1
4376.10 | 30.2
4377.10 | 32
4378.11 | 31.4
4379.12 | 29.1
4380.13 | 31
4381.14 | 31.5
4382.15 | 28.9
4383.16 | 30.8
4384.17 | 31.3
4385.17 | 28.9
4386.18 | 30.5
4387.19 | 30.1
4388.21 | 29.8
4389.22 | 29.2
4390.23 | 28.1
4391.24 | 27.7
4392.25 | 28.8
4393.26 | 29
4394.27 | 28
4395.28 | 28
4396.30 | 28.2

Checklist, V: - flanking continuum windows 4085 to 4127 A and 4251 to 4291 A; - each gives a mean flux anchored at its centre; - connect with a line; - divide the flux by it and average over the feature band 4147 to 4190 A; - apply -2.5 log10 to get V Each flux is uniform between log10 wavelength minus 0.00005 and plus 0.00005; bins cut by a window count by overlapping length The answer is 0.16 mag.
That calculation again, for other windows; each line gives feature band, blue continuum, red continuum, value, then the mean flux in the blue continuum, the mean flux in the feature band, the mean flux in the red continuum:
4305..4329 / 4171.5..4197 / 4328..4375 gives 0.163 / 28.4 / 32.1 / 39.6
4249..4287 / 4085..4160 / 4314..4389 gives 0.311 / 33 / 26.6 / 36.7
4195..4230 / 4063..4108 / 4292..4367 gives 0.304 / 33.4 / 26.3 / 36.1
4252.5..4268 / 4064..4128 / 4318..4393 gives 0.355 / 34.3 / 25.8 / 36.6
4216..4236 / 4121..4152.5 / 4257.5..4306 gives 0.035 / 30.3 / 27.5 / 27.3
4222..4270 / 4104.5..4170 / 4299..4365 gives 0.257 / 31.4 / 27.1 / 36.8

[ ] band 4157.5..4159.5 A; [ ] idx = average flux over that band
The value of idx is 28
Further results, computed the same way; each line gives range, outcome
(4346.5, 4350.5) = 43.1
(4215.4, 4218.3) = 25.8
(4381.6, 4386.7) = 30.1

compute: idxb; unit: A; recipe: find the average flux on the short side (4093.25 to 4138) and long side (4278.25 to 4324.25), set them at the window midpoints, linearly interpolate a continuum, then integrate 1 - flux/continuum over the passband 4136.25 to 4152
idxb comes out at 2.6 A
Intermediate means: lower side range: 35.3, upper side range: 29.5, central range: 28.8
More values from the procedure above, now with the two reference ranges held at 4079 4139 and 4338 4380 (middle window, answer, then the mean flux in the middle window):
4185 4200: 3.6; 27.2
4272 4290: 4.8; 27.3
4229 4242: 3.0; 28.2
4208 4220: 3.4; 26.1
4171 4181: 1.7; 29.6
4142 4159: 3.5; 28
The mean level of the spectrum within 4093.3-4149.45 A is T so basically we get 34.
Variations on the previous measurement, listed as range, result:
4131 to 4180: 28.7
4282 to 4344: 33.3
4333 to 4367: 41.2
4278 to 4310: 28.4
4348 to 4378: 36.9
